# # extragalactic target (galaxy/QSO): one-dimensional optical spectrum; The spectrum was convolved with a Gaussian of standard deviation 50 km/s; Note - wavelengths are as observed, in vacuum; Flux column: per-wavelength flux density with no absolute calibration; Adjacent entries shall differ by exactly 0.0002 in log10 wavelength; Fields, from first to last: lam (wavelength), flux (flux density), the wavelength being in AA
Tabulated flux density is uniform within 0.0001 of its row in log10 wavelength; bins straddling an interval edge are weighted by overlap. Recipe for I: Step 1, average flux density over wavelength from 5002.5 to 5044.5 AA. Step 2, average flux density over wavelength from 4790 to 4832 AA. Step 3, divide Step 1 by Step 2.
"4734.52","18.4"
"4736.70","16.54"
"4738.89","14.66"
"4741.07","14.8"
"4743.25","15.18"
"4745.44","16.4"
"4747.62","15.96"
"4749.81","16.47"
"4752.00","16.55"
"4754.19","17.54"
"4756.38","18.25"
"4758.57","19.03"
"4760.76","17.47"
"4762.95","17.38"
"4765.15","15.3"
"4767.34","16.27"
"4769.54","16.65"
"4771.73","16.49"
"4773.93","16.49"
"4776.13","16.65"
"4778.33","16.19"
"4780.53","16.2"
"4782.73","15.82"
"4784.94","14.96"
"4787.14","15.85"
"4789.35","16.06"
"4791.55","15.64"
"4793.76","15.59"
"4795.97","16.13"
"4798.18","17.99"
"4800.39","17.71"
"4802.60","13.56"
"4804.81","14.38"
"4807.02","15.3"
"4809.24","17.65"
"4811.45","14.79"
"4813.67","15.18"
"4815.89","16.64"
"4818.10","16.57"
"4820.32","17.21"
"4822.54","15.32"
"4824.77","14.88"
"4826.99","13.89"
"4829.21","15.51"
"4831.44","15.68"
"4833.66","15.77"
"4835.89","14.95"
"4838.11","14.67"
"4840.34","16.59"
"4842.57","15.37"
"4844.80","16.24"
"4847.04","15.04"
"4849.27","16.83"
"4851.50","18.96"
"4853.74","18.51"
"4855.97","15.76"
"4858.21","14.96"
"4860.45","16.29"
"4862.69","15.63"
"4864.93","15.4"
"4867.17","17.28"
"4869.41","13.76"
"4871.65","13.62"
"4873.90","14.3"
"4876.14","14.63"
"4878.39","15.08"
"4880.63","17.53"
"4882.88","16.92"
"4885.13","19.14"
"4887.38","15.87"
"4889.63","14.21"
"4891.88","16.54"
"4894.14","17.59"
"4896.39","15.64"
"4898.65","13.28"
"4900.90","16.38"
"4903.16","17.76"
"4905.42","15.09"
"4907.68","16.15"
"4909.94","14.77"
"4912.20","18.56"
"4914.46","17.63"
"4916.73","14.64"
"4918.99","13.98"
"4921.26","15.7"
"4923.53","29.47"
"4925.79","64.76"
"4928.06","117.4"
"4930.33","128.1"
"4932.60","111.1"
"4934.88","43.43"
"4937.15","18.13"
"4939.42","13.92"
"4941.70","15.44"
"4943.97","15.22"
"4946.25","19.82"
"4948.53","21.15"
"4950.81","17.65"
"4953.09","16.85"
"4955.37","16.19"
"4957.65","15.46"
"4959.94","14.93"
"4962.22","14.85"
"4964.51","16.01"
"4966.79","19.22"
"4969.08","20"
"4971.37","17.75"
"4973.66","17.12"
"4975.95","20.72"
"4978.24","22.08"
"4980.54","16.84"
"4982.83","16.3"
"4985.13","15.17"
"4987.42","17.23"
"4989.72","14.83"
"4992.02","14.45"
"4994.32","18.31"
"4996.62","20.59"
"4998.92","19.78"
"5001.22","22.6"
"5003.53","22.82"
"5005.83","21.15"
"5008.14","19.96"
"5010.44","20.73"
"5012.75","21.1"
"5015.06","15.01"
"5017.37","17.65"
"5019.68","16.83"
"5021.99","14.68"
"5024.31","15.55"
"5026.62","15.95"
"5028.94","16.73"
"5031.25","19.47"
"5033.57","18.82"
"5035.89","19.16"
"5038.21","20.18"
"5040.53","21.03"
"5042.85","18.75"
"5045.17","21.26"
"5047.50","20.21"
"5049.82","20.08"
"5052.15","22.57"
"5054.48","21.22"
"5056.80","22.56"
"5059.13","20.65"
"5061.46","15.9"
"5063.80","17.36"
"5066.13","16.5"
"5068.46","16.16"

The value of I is 1.18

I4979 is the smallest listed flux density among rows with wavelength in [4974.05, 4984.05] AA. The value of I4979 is 16.3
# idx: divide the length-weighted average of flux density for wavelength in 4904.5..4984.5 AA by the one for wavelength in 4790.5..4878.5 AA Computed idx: 1.79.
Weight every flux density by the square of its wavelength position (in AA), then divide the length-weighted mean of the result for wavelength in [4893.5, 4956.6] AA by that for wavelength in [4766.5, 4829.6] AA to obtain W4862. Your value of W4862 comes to 2.03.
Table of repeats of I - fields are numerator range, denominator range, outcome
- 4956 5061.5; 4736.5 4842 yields 1.16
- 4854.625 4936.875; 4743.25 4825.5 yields 1.65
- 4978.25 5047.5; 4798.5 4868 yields 1.16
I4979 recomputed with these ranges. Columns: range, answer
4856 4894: 13.62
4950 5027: 14.45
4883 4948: 13.28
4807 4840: 13.89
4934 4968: 13.92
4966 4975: 17.12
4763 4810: 13.56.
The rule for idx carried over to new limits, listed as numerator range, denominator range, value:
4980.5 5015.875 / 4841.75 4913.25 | 1.16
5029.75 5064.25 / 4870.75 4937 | 0.67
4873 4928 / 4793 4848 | 1.31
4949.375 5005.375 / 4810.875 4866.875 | 1.13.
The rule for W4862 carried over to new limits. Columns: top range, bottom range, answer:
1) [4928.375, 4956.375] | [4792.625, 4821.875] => 2.55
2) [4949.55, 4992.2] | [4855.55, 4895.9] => 1.12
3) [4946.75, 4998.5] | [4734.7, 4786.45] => 1.16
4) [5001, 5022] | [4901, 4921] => 1.25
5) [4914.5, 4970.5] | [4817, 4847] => 2.19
